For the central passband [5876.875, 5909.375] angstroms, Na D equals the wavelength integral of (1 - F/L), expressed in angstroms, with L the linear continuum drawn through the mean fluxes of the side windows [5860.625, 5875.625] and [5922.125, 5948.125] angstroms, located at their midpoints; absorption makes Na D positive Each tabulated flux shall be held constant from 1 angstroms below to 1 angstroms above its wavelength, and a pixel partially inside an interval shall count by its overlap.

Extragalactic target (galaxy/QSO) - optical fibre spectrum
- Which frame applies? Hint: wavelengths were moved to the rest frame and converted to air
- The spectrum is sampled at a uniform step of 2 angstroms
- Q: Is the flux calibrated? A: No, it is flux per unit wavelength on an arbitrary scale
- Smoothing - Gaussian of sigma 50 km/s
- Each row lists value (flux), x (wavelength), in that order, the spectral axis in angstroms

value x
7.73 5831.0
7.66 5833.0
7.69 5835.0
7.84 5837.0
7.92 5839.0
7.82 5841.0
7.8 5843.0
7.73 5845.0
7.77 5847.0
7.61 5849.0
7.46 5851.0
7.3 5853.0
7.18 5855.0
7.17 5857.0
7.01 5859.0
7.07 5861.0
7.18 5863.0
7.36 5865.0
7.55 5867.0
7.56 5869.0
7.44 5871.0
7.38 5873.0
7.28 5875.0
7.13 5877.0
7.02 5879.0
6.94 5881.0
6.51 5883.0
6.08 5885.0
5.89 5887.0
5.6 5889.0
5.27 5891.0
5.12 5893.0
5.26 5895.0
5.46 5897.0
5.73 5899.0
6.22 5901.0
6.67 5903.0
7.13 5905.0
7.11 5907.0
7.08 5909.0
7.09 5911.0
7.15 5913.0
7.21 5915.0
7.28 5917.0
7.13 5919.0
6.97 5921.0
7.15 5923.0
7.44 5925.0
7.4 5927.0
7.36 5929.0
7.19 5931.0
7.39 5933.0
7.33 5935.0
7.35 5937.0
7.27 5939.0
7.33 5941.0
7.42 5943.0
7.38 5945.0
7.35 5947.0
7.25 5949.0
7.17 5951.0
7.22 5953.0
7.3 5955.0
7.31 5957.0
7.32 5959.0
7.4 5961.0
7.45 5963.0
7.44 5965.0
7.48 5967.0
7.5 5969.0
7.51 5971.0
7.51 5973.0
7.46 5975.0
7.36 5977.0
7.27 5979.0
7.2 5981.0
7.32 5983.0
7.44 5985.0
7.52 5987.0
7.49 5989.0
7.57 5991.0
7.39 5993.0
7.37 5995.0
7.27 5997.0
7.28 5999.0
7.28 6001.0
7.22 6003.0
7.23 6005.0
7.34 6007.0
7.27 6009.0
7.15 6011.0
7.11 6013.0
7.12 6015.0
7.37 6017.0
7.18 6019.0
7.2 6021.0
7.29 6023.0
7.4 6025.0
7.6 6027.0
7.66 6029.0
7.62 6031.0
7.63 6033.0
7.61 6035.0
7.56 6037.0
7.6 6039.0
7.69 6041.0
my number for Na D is 5.1 angstroms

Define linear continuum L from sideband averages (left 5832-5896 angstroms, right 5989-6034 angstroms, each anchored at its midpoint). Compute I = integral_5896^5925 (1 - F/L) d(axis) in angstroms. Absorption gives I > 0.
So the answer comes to 1.3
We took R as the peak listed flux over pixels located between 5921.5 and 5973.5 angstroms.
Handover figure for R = 7.51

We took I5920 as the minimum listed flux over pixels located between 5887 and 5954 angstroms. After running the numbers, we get 5.12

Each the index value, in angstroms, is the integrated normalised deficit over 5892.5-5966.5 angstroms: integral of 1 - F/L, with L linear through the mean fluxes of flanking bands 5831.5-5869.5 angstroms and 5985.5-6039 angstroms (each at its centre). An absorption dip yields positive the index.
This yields 4.0 angstroms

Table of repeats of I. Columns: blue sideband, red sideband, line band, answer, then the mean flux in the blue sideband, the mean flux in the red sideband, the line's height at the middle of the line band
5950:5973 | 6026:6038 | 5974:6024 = 1.3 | 7.38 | 7.61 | 7.5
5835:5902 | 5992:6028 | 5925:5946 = -0.8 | 6.91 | 7.28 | 7.09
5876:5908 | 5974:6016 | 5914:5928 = -1.5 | 6.2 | 7.32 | 6.51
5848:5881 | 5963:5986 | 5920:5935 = 0.2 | 7.28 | 7.41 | 7.36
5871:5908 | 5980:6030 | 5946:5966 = -1.2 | 6.35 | 7.33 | 6.92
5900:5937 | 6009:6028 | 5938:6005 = -1.5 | 7.13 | 7.27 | 7.21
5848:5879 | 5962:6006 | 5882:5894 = 2.6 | 7.3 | 7.39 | 7.32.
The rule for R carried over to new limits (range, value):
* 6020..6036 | 7.66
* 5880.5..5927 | 7.44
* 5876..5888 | 7.13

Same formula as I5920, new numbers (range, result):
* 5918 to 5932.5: 6.97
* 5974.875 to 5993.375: 7.2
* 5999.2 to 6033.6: 7.11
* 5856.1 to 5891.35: 5.27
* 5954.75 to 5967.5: 7.3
